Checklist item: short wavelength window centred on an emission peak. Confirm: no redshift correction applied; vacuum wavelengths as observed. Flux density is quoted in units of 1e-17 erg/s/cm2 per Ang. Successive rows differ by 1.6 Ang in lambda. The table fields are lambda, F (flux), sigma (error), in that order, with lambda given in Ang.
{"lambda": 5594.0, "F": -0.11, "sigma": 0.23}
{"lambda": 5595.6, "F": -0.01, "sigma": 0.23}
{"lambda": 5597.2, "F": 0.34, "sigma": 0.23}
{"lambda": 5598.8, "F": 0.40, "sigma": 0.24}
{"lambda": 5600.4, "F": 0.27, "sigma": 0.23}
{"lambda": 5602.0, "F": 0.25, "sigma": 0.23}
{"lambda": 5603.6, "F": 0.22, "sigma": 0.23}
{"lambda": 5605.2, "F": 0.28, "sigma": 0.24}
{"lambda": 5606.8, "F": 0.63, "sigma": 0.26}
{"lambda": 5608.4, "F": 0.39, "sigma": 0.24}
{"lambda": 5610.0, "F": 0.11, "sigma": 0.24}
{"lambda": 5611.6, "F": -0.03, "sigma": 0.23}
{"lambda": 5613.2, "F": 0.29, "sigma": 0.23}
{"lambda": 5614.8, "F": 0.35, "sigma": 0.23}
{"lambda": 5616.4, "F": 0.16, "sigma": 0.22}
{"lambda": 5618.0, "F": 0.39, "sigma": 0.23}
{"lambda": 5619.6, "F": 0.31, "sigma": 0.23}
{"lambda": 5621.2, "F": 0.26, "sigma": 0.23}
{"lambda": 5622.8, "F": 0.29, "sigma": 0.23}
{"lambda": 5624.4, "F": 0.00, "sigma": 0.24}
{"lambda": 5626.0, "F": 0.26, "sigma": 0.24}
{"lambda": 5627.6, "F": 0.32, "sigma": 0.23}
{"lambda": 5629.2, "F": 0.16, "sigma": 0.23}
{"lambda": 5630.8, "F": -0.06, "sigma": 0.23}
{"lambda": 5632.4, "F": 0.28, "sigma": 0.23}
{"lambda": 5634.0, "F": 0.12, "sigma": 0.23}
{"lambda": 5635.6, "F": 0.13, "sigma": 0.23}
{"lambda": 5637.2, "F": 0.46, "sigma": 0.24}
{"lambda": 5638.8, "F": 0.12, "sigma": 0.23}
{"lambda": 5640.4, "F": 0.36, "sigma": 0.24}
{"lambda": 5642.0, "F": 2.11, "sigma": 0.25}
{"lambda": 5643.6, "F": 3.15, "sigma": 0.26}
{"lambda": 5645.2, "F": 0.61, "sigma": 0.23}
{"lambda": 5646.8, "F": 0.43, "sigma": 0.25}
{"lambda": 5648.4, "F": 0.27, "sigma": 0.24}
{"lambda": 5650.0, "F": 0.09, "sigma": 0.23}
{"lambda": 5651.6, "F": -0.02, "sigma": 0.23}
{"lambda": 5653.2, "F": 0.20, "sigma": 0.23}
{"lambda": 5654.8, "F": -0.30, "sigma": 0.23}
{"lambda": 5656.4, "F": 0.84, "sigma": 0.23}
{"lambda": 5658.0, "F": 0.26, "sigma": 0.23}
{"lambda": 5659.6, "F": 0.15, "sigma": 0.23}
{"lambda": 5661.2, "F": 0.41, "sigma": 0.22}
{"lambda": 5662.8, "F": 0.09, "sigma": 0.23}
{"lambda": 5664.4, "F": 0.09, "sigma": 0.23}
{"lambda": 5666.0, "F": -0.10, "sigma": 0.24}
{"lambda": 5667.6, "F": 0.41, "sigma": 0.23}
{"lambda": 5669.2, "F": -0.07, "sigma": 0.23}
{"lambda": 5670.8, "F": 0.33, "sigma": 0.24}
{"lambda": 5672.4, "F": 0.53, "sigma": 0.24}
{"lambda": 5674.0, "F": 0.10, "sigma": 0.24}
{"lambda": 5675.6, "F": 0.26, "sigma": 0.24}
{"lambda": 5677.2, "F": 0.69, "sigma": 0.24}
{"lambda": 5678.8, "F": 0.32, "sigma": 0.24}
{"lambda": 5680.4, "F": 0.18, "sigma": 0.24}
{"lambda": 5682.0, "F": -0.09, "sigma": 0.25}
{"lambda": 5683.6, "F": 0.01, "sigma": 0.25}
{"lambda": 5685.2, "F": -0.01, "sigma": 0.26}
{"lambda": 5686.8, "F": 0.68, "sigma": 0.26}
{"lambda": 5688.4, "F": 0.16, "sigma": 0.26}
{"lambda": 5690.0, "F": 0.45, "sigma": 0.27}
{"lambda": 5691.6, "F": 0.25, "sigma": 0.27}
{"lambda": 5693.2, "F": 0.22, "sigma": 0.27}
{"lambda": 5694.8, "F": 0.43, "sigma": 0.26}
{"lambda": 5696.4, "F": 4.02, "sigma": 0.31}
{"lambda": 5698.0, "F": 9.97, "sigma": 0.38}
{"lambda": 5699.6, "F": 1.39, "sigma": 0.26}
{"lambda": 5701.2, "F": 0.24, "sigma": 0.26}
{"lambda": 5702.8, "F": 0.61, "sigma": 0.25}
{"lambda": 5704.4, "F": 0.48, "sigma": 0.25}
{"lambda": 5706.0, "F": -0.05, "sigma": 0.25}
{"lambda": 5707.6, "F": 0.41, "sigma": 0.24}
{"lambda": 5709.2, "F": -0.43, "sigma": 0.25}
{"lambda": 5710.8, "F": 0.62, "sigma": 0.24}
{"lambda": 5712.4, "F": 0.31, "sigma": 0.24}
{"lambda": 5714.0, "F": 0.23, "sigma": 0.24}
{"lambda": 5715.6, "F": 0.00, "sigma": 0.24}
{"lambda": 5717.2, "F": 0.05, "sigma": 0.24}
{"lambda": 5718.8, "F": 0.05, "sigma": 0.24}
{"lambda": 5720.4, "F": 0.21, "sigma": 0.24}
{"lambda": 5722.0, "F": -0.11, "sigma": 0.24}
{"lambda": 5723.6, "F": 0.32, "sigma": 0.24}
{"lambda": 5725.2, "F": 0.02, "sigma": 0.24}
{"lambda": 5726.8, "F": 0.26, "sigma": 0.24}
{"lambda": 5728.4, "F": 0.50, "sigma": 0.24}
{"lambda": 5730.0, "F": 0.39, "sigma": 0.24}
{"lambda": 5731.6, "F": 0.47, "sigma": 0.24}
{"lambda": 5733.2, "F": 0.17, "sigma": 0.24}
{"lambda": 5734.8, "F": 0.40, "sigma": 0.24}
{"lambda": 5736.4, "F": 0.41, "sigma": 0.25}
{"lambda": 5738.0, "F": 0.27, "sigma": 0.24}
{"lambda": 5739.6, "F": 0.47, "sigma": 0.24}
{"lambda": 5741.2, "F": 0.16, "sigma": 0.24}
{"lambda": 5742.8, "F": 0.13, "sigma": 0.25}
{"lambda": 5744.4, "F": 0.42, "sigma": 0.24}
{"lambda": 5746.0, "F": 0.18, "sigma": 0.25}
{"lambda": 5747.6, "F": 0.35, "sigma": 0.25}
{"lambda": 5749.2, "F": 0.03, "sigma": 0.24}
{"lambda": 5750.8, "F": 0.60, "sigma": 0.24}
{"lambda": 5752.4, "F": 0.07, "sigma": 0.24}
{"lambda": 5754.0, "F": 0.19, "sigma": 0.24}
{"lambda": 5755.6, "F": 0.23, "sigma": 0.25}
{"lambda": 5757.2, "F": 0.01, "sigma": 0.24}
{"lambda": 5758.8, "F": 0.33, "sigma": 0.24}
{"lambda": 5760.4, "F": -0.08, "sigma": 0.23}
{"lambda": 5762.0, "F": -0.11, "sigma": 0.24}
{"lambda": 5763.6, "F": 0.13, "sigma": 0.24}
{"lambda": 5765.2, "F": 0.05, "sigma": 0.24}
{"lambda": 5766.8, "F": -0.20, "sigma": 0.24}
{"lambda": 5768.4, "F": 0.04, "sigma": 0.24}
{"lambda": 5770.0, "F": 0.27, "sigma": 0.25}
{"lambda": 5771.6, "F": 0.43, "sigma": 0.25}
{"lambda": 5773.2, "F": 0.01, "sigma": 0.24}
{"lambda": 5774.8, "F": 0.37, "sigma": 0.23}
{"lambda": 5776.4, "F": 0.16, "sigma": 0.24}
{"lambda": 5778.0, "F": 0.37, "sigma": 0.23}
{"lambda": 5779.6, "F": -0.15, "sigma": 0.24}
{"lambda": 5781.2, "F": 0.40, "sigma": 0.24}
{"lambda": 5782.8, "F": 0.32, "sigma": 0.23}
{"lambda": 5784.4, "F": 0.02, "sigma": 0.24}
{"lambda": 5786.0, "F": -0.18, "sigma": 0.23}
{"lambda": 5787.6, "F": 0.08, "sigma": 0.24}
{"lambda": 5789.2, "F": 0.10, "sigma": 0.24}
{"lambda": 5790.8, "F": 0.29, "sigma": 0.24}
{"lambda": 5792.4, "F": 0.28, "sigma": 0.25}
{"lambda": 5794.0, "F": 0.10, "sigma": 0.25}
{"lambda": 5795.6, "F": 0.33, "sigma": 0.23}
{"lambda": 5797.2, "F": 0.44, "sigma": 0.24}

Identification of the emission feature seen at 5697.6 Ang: [O III] 5007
